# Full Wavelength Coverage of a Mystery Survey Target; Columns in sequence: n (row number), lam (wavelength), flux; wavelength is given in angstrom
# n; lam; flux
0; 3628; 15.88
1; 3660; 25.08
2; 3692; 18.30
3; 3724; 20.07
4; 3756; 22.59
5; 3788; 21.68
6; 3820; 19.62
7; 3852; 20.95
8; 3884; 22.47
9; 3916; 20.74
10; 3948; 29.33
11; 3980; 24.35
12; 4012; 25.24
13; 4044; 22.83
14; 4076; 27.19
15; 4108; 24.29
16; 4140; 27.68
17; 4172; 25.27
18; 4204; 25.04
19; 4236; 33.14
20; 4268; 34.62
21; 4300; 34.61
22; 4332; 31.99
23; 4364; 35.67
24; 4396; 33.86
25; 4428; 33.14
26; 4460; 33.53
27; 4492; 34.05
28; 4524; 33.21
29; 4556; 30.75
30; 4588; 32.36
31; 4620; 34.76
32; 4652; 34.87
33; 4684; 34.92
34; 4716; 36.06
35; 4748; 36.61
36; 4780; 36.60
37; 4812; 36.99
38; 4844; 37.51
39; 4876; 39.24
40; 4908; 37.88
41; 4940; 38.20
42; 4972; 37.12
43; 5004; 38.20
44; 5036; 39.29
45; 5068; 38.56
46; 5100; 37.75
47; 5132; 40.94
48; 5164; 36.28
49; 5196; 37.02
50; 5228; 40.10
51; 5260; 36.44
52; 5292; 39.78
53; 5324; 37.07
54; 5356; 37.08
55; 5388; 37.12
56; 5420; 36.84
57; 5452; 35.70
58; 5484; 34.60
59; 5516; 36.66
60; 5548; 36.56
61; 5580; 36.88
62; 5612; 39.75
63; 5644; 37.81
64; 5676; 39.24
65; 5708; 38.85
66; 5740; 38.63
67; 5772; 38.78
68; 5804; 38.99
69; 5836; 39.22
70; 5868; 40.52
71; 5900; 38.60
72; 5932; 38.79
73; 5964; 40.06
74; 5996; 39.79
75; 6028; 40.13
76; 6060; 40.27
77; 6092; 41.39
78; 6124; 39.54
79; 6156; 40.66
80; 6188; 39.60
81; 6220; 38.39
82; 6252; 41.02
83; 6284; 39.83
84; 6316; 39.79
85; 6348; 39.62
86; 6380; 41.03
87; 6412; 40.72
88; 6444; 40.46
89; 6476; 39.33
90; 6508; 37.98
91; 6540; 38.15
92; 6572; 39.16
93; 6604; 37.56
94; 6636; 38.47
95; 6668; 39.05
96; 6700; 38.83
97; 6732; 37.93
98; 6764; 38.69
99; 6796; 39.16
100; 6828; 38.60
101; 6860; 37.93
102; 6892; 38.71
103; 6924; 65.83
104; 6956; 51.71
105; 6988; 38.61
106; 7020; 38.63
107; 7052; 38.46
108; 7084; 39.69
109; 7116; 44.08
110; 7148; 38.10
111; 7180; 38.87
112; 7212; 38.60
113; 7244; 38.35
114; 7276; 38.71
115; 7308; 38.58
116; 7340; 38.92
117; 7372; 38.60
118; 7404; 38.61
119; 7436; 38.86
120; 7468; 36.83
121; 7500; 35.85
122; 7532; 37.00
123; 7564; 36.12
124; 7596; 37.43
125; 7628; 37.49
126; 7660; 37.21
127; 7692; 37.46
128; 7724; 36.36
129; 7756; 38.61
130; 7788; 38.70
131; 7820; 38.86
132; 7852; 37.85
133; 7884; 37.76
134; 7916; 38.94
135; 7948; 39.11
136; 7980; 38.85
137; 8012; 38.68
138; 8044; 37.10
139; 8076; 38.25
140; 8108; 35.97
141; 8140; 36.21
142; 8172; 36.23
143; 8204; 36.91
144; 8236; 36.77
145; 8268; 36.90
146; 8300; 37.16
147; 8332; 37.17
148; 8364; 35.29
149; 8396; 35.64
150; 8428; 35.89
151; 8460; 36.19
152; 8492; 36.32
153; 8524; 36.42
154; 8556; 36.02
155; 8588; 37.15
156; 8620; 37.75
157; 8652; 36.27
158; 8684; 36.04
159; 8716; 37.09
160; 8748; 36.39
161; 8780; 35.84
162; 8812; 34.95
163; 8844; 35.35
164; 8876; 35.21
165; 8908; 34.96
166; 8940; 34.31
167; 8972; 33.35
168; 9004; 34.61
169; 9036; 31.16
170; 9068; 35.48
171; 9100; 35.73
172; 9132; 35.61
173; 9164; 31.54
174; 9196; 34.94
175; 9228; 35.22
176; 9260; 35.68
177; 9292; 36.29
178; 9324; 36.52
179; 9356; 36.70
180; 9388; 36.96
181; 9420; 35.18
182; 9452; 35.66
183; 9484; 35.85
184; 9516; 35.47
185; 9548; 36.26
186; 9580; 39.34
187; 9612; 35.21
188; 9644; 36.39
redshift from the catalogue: 0.057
